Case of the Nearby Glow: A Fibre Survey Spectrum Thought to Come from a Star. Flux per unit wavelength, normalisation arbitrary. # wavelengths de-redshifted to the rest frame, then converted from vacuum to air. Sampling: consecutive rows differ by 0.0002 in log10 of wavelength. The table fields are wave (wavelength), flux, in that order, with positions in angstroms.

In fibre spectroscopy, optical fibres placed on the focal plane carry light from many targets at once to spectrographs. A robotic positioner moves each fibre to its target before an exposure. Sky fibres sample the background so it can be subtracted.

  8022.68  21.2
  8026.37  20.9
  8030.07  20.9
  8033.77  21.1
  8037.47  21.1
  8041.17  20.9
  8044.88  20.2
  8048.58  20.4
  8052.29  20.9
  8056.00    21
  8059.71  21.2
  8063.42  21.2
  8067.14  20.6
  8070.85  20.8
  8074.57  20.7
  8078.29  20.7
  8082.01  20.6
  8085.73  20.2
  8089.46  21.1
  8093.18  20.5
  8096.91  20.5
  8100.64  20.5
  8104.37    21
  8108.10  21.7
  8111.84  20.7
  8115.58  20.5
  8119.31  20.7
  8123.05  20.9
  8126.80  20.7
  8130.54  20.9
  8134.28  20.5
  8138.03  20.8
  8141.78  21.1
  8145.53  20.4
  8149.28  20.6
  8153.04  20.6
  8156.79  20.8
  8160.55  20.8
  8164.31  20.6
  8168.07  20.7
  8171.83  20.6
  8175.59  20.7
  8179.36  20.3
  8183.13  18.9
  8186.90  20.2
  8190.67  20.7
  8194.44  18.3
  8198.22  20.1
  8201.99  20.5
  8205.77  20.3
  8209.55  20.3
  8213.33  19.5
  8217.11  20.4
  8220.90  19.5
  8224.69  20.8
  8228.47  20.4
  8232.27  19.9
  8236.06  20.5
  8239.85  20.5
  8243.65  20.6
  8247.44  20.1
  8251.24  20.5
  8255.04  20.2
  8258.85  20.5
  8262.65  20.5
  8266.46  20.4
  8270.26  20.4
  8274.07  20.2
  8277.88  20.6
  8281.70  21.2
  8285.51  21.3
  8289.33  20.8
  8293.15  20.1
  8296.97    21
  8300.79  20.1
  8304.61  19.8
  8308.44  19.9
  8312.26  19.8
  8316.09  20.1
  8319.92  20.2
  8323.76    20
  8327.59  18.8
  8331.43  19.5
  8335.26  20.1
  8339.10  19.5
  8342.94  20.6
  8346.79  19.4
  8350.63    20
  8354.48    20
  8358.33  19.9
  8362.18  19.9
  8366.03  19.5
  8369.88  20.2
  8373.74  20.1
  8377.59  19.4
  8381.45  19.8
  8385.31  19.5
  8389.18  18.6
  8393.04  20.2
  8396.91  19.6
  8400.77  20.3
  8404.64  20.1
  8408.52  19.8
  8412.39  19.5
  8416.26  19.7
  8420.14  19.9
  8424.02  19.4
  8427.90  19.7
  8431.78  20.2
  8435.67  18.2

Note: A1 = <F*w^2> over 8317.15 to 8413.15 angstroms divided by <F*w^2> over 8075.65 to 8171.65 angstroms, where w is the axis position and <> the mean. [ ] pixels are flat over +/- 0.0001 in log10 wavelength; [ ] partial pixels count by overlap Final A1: 1.01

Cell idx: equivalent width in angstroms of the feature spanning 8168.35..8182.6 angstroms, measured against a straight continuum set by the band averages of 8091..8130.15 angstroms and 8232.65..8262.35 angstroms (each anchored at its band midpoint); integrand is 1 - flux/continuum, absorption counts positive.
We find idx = 0.1 angstroms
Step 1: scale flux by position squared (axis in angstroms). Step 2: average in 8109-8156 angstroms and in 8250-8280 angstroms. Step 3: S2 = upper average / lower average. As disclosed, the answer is 1.0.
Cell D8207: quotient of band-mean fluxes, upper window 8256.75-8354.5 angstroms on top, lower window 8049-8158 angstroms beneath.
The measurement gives 0.97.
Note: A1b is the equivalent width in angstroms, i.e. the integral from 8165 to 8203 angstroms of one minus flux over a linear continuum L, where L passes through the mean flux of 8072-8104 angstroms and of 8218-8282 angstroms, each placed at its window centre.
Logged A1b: 0.7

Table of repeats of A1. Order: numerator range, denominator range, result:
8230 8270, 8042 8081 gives 1.03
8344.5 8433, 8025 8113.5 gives 1.03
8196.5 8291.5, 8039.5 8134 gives 1.02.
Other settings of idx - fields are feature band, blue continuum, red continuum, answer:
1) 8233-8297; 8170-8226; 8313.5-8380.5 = -1.8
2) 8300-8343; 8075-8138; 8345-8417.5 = 0.3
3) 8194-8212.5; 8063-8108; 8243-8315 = 0.5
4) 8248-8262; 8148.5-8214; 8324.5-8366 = -0.2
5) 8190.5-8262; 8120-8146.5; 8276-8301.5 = 2.0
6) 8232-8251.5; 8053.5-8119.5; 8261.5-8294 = 0.3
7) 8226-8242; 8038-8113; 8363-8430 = -0.1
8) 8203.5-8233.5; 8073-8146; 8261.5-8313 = 0.6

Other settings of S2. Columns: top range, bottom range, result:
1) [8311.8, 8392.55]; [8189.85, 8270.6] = 1.01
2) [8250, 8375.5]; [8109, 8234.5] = 1.02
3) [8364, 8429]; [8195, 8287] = 1.01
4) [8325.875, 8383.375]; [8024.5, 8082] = 1.02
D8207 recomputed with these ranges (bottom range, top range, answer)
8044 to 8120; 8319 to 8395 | 0.95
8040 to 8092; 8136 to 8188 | 0.99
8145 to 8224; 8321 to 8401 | 0.98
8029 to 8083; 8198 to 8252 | 0.97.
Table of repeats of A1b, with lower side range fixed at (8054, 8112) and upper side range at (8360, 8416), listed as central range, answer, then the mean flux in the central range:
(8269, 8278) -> -0.09 angstroms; 20.4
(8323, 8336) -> 0.28 angstroms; 19.5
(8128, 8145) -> -0.13 angstroms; 20.8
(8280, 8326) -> -0.67 angstroms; 20.3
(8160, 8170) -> -0.08 angstroms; 20.7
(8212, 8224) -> 0.25 angstroms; 19.9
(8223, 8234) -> -0.03 angstroms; 20.4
